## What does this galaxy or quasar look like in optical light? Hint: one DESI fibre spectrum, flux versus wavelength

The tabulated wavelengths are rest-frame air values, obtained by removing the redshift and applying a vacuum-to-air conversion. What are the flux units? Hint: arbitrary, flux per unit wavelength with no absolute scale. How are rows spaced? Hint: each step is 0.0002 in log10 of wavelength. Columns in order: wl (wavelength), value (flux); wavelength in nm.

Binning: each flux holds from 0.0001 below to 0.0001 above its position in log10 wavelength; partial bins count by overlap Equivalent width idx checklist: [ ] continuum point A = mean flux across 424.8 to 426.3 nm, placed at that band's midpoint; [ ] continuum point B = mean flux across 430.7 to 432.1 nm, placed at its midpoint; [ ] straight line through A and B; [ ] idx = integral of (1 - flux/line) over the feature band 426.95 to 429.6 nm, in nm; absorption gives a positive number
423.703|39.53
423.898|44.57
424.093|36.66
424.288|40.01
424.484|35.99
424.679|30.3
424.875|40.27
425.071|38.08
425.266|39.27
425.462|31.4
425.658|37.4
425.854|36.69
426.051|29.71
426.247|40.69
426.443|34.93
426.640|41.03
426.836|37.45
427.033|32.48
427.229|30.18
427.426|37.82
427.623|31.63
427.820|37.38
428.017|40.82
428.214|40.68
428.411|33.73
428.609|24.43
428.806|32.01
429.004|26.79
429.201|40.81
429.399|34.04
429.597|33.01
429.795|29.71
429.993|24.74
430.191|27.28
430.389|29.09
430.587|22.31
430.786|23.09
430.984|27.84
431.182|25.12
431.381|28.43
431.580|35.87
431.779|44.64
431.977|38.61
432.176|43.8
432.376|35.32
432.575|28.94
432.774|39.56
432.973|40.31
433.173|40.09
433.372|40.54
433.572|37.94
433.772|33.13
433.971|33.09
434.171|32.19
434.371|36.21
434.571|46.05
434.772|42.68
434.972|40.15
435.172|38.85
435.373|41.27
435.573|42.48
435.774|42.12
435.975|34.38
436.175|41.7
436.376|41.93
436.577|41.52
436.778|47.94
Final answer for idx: 0.038 nm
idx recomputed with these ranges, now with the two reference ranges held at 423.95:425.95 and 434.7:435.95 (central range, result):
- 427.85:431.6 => 0.78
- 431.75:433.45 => 0.04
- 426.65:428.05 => 0.08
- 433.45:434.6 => 0.13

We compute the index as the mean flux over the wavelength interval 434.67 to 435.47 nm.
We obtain 40.7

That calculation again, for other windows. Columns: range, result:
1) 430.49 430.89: 22.8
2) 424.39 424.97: 35.5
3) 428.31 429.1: 29.3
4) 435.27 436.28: 40.4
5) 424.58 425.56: 35.9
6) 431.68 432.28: 42.3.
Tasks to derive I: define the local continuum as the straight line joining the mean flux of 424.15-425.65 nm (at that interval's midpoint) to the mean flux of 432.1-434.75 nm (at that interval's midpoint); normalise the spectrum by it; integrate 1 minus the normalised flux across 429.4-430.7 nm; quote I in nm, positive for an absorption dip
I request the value 0.316 nm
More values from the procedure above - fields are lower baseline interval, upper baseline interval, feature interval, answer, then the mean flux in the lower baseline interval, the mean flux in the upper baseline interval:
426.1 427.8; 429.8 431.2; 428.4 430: -0.10 nm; 35.7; 26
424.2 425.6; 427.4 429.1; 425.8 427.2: -0.03 nm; 36.5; 33.8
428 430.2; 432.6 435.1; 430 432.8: 0.28 nm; 32.2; 38.2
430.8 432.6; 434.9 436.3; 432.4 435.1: -0.03 nm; 34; 40.2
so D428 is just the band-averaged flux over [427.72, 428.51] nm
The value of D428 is 38.1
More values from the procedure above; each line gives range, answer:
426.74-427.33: 33.4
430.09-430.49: 28.2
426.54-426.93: 39.2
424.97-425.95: 36.6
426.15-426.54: 37.8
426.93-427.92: 33.9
